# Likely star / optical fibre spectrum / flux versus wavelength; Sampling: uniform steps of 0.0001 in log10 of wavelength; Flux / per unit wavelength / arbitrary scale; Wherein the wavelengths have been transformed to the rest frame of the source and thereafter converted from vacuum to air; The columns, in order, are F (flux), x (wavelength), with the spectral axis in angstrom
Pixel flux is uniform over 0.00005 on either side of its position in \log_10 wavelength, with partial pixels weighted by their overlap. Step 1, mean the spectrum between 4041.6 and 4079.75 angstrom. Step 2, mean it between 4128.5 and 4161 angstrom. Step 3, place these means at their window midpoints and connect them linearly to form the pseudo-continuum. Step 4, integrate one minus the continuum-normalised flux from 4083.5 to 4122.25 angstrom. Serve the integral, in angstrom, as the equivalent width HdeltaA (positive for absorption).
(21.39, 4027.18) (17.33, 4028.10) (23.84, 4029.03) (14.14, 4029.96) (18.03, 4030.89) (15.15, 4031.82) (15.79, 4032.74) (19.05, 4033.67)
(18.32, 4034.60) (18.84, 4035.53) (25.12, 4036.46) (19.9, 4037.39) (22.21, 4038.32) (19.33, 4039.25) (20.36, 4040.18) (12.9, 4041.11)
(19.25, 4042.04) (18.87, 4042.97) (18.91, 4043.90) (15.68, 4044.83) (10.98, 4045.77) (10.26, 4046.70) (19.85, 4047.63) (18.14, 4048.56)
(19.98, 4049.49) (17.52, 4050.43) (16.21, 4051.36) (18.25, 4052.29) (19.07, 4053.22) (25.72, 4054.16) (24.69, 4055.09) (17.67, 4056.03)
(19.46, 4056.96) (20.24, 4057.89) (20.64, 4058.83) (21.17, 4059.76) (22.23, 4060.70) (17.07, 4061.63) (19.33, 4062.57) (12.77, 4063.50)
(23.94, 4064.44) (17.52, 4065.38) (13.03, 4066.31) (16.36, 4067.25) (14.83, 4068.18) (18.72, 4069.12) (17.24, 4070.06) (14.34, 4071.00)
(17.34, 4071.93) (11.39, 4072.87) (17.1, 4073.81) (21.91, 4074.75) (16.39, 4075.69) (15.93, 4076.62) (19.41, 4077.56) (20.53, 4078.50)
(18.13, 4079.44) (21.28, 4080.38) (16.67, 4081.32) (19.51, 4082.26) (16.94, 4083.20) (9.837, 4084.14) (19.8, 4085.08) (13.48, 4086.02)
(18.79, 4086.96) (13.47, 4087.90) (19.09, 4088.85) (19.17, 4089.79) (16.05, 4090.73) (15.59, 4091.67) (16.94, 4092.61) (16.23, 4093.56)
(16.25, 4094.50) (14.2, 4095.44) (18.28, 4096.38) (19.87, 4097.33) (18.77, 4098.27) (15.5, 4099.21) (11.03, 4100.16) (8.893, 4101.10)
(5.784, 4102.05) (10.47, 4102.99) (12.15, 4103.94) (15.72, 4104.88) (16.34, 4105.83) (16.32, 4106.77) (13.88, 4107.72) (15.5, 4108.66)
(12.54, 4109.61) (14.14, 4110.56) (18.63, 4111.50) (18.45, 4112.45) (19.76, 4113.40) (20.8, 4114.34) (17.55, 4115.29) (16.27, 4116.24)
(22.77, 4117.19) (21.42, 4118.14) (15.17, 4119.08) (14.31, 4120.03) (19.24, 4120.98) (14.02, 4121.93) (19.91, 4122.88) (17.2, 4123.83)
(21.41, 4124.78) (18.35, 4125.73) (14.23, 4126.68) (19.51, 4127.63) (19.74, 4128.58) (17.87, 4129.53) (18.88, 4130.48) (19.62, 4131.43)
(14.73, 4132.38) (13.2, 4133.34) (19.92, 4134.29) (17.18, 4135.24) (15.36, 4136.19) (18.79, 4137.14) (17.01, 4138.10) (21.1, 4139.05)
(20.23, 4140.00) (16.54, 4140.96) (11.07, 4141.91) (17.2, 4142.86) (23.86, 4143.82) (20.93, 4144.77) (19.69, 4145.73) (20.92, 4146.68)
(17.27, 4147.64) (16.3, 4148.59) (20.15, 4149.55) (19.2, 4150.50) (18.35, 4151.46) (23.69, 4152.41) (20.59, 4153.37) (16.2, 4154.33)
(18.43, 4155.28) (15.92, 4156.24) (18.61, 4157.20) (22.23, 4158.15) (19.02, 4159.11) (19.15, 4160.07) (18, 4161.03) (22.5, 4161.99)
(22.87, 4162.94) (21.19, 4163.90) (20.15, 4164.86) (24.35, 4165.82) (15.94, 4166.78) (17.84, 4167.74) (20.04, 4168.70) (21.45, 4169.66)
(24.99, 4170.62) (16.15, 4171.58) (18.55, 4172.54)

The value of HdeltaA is 4.9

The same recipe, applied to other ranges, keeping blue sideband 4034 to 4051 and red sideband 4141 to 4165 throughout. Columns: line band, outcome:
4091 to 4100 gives 1.0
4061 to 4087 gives 1.9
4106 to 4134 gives 2.2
